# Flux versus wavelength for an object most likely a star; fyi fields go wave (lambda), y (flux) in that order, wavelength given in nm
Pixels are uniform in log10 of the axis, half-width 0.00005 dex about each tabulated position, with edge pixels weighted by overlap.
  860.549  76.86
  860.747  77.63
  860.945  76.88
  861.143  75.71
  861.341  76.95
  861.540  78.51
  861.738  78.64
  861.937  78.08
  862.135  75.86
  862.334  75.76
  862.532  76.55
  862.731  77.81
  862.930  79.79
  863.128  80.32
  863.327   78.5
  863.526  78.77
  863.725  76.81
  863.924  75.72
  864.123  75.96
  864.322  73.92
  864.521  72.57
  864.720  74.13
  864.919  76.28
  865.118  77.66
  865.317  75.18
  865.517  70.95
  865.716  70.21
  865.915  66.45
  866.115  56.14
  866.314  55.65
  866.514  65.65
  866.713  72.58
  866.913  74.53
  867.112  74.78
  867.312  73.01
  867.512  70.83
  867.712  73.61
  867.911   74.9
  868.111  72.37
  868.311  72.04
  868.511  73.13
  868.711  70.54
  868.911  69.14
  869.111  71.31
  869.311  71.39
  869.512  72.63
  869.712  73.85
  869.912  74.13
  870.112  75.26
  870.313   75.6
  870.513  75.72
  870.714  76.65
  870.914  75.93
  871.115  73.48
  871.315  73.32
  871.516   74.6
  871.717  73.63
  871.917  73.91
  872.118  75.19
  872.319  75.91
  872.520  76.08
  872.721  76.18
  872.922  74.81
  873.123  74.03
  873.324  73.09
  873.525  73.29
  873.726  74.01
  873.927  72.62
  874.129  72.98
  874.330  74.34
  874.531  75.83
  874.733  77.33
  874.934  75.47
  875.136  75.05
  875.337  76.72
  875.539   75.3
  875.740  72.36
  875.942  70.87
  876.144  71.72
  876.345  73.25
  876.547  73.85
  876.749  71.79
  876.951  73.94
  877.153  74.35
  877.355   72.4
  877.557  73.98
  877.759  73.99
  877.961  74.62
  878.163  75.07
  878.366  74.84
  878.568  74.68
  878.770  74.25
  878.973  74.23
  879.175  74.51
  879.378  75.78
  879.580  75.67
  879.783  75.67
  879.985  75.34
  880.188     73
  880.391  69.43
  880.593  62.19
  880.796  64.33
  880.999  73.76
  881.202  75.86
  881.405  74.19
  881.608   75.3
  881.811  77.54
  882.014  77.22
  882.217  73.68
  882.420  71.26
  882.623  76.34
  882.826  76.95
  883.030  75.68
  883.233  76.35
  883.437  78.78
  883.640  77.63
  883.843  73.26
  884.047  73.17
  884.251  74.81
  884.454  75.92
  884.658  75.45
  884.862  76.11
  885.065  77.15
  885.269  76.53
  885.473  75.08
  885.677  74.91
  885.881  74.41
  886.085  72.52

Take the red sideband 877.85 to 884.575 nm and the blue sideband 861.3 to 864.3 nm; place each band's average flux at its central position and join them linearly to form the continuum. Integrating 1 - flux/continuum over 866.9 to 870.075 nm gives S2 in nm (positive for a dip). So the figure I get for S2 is 0.16 nm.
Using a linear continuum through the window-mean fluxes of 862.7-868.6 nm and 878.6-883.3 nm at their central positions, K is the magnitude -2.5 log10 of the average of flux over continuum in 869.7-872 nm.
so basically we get -0.02 mag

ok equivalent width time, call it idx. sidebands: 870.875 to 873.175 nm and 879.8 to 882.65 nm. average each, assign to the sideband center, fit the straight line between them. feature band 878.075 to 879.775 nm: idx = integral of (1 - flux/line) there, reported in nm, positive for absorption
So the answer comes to -0.04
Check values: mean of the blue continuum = 74.7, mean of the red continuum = 72.8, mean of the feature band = 74.9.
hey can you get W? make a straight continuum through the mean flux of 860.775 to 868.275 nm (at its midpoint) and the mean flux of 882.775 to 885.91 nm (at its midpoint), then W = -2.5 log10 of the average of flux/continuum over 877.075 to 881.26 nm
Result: 0.03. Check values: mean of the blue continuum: 74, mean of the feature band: 73.2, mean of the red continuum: 75.8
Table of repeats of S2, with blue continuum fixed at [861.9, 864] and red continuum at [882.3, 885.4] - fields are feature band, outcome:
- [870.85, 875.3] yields 0.12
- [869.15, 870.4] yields 0.05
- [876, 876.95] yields 0.05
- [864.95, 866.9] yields 0.23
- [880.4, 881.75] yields 0.09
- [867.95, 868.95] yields 0.07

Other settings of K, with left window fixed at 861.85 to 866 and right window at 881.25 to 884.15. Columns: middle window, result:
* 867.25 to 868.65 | 0.04 mag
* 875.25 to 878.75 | 0.03 mag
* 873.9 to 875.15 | 0.01 mag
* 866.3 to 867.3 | 0.08 mag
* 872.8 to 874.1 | 0.03 mag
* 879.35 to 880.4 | 0.02 mag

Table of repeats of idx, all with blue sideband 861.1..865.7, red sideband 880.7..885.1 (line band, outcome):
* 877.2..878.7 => 0.02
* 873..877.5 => 0.10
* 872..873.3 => 0.01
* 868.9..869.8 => 0.05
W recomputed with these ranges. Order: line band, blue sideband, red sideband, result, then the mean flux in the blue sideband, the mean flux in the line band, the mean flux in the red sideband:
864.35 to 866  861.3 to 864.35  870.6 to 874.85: 0.05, 77.4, 73.1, 74.6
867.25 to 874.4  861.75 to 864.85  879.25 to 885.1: 0.03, 76.7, 73.7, 74.4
